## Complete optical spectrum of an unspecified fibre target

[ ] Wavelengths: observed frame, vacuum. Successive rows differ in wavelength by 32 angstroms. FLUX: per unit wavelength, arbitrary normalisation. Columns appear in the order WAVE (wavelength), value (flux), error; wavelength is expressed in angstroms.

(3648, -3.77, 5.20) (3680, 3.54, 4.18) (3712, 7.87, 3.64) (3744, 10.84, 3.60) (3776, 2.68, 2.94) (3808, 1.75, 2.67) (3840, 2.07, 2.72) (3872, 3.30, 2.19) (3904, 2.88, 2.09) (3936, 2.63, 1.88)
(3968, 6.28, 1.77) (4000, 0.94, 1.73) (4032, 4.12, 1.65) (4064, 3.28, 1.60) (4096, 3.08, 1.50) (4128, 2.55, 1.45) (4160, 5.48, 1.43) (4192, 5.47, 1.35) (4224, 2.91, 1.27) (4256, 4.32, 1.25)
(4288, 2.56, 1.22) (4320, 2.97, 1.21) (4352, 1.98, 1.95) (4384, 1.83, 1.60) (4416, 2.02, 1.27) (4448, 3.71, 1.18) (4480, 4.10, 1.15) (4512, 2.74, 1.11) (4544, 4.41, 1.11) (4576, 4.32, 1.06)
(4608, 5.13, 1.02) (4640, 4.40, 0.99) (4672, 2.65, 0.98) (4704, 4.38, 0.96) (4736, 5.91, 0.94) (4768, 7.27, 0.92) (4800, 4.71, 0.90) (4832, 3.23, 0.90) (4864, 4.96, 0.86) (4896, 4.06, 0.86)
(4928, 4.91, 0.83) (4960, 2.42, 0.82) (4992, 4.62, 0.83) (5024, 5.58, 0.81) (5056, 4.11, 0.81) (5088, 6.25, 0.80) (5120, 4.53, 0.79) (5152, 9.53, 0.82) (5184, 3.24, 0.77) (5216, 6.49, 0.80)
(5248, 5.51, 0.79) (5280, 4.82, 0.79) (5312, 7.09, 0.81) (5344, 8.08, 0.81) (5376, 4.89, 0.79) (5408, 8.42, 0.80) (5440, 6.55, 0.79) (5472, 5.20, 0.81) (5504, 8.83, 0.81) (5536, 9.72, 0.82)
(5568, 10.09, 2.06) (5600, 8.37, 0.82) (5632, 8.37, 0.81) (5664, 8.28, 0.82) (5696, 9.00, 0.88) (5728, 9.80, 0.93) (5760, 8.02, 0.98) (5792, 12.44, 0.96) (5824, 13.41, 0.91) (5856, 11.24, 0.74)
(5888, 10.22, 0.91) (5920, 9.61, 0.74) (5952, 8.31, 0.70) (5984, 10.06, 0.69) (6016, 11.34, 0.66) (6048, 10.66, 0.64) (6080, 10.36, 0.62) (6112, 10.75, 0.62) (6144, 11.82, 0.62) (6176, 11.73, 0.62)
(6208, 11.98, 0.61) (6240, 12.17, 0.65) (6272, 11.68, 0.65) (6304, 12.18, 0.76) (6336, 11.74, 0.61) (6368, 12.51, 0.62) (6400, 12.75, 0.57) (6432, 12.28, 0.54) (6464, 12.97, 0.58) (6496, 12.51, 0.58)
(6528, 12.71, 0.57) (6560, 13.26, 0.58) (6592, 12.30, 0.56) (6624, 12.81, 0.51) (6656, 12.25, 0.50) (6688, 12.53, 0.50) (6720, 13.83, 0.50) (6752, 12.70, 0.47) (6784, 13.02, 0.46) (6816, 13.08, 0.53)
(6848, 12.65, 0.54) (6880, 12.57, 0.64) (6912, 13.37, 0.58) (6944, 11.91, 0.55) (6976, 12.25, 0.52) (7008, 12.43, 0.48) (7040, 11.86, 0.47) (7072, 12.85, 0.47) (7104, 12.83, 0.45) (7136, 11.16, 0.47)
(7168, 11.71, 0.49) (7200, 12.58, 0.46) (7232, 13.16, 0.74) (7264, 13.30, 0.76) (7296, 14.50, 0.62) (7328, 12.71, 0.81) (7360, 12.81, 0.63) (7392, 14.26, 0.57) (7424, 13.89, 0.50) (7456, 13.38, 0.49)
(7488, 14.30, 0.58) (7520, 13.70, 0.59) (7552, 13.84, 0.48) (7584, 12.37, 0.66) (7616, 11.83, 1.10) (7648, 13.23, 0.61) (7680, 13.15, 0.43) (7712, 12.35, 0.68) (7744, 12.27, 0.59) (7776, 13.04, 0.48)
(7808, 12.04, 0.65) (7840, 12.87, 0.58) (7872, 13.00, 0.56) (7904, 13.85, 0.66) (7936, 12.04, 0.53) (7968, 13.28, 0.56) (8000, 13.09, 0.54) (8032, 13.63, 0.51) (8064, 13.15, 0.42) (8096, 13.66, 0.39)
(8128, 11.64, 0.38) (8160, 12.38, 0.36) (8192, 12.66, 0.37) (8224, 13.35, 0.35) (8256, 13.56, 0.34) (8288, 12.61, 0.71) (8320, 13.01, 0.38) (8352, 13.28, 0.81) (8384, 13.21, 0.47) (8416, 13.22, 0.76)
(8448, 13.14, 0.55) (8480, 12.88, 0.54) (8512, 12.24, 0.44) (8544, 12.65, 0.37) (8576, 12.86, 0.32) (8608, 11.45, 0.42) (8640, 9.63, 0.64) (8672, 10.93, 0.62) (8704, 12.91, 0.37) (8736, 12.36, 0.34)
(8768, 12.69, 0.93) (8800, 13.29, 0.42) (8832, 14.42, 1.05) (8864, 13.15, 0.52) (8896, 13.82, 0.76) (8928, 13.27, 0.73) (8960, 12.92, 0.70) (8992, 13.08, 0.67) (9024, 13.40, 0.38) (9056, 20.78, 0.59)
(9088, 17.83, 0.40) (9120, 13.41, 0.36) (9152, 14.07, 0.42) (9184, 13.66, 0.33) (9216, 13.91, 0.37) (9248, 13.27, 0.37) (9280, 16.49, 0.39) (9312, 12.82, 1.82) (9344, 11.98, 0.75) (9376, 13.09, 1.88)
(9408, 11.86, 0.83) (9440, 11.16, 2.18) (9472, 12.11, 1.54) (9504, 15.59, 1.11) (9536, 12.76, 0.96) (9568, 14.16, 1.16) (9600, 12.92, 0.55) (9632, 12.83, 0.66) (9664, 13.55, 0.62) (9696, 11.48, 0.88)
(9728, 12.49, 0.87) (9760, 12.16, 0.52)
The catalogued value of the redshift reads 0.381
